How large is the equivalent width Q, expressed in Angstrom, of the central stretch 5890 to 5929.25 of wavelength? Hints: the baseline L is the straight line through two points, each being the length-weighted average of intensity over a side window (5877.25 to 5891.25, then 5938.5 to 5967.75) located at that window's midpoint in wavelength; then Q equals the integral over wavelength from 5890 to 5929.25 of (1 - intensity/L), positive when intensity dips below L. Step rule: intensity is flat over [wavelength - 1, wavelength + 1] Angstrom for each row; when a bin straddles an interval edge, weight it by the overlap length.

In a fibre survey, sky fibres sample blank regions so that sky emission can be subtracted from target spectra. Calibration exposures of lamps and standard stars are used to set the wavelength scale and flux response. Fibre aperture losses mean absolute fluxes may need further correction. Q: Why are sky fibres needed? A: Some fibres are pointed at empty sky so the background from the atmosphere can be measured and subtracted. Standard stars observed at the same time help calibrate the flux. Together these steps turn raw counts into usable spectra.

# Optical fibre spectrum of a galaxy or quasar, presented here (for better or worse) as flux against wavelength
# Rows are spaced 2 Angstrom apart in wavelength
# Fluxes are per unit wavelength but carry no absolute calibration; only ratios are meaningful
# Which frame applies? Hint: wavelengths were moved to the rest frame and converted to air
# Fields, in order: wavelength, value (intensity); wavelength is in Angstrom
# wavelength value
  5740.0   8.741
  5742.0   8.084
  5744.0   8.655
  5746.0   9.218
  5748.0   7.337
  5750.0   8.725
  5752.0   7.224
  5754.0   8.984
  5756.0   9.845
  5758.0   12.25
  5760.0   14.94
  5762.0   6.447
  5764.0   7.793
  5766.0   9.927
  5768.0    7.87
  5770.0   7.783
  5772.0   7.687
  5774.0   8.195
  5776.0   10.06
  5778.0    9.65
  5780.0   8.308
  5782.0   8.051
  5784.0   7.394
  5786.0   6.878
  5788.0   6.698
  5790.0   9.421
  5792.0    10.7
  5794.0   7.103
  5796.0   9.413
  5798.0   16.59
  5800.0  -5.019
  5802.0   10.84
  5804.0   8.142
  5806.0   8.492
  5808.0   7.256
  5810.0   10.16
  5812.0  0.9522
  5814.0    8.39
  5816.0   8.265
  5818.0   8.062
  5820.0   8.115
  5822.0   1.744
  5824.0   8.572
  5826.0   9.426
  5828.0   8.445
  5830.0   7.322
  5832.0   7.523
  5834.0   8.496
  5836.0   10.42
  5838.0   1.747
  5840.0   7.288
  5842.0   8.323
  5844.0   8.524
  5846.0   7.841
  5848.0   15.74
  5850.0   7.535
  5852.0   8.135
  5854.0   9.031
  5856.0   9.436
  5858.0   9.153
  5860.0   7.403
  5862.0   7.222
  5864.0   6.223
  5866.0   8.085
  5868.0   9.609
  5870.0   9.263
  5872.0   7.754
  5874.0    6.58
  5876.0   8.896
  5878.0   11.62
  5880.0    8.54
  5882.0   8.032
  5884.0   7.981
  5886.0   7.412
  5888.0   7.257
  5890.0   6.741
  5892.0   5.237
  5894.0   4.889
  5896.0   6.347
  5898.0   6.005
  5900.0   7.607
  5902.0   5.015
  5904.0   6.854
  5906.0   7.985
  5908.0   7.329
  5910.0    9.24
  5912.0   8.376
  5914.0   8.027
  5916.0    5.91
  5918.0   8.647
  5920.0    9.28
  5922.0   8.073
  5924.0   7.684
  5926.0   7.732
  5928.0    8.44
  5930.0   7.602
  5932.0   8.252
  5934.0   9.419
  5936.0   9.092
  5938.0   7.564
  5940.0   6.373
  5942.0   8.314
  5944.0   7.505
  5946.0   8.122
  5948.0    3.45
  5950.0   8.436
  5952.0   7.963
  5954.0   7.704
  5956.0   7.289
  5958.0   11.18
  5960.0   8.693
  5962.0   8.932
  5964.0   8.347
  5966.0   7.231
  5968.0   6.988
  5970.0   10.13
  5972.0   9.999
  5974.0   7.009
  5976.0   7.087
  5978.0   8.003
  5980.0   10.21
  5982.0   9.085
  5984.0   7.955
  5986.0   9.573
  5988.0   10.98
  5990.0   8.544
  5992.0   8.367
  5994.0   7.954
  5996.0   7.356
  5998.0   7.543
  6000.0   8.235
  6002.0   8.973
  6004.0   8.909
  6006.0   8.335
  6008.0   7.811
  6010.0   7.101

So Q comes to 3.5 Angstrom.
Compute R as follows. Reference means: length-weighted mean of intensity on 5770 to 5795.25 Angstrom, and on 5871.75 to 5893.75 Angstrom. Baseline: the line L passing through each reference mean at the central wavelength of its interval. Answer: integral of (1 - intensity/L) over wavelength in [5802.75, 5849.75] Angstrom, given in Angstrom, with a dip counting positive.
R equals 1.5 Angstrom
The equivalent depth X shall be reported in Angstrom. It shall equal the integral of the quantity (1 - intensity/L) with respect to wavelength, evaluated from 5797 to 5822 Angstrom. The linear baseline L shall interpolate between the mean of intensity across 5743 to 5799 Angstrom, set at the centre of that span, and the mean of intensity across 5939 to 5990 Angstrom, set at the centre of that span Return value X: 4.50 Angstrom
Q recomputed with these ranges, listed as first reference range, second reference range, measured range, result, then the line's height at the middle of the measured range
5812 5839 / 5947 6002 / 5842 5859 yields -4.58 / 7.38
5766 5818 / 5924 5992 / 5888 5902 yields 3.49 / 8.17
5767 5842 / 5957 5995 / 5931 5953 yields 2.23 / 8.55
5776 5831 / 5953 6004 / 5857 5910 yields 3.90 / 8.14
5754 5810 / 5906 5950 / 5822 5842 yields 2.27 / 8.38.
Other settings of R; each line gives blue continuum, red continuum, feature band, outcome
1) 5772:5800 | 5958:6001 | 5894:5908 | 3.3 Angstrom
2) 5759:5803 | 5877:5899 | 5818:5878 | -3.2 Angstrom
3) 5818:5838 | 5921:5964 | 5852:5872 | -1.8 Angstrom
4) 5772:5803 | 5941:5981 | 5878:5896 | 2.1 Angstrom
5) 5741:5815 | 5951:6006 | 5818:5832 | 1.8 Angstrom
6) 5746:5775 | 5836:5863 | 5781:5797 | 1.0 Angstrom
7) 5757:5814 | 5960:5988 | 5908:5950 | 3.4 Angstrom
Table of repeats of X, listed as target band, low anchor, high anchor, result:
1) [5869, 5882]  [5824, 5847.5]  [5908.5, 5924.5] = -1.1 Angstrom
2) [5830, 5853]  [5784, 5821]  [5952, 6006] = -0.9 Angstrom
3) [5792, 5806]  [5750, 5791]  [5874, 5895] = 0.6 Angstrom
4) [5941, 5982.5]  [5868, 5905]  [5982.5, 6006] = 0.3 Angstrom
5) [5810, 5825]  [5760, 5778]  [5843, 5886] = 3.7 Angstrom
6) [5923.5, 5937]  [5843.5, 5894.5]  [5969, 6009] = 0.2 Angstrom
